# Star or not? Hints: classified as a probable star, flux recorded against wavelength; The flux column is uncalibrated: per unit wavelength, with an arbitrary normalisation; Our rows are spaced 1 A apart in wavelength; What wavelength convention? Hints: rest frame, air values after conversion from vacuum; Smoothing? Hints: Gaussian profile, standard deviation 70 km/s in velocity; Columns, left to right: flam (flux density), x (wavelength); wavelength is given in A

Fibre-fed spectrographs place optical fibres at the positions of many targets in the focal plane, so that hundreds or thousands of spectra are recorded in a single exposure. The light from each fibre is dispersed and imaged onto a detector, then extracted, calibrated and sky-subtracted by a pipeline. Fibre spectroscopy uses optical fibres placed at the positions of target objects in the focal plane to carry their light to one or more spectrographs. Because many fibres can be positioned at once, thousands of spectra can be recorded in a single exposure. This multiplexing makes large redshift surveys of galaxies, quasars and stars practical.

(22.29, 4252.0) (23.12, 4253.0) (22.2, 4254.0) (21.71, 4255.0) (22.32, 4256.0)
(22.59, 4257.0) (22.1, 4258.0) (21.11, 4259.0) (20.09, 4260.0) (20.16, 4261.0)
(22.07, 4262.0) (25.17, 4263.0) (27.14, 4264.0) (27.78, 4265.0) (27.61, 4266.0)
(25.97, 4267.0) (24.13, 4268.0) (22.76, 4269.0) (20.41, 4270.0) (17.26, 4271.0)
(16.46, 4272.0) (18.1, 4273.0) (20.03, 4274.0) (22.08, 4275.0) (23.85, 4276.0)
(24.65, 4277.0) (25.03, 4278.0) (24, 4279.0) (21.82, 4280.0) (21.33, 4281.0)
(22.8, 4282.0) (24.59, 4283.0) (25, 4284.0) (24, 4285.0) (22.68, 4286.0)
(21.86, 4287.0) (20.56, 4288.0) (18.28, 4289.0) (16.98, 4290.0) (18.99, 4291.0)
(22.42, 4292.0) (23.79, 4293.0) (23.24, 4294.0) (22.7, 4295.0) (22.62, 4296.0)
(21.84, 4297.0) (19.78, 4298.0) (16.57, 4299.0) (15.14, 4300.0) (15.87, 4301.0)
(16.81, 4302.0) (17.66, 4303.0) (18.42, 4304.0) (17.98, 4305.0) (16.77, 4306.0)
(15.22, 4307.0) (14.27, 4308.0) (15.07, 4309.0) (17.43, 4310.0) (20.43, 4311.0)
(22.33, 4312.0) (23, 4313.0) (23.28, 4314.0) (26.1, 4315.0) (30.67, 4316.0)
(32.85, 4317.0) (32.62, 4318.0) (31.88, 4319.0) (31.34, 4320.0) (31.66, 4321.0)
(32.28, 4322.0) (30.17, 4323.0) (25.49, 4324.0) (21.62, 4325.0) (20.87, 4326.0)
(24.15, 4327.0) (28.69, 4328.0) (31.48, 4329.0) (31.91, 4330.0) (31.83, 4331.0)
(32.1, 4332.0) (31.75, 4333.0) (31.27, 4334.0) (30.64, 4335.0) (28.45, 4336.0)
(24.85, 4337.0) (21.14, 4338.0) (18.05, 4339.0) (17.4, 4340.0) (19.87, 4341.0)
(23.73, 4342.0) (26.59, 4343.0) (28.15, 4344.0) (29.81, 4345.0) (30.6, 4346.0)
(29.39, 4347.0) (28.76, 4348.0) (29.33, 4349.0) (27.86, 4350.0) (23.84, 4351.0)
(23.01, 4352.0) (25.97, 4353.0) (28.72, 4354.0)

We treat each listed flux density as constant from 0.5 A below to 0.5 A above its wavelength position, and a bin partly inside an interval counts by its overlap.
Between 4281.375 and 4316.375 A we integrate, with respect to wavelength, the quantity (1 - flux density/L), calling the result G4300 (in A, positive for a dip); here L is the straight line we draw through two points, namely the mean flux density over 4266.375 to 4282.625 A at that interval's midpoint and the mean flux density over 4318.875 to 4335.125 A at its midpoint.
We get 6.7 A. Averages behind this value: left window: 22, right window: 29.3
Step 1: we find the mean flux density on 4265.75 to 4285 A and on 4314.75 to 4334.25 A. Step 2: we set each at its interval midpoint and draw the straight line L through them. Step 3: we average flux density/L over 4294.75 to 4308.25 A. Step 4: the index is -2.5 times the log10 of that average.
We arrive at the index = 0.41 mag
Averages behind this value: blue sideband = 22.5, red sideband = 29.6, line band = 18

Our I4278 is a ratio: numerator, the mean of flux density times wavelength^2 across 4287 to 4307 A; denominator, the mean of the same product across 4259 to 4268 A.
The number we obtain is 0.80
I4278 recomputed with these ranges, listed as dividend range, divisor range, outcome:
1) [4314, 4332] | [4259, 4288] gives 1.31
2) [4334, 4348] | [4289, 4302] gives 1.32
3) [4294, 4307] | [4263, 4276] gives 0.83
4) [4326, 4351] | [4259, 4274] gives 1.26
